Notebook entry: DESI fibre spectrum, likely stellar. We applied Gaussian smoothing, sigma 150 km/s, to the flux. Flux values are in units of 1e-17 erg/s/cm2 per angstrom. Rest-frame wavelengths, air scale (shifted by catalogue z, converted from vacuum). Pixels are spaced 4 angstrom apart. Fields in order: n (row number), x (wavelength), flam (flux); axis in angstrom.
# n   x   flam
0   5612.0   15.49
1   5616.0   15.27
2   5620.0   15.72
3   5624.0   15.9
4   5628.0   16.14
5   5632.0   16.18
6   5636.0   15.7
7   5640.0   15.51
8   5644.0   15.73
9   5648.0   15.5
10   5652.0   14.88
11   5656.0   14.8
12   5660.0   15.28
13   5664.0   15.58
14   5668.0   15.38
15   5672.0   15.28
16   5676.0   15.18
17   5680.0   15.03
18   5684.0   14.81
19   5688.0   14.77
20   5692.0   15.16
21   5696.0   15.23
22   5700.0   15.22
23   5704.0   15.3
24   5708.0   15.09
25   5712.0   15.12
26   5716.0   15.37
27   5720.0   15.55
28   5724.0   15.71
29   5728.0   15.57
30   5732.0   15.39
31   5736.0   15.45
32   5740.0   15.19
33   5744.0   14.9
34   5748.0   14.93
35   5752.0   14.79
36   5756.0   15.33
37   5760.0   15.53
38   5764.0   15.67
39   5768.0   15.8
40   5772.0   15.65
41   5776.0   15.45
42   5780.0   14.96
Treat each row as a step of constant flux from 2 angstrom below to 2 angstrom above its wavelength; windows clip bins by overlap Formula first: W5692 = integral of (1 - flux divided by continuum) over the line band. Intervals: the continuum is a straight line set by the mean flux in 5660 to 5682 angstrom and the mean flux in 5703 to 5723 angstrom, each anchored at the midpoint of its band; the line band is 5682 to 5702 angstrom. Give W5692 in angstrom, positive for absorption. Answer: 0.3 angstrom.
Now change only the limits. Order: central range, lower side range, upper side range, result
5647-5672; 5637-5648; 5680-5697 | 0.2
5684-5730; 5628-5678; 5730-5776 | 0.4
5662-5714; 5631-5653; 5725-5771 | 1.1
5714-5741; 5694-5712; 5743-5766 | -0.5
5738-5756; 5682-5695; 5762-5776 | 0.6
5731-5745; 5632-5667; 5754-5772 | 0.3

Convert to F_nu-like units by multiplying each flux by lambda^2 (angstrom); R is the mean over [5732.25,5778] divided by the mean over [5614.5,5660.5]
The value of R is 1.03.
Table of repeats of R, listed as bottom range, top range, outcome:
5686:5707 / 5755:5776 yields 1.06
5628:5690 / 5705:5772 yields 1.03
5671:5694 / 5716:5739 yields 1.05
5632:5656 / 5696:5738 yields 1.02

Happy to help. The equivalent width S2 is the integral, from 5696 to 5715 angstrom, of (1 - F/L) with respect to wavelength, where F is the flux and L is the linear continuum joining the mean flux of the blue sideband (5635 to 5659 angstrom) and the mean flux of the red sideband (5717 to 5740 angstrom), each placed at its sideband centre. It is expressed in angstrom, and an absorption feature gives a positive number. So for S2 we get 0.31 angstrom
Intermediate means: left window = 15.3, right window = 15.5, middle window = 15.2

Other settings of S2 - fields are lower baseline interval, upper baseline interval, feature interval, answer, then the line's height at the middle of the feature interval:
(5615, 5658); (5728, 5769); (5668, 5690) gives 0.61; 15.5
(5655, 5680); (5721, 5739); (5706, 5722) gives 0.17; 15.4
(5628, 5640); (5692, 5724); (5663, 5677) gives 0.23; 15.6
